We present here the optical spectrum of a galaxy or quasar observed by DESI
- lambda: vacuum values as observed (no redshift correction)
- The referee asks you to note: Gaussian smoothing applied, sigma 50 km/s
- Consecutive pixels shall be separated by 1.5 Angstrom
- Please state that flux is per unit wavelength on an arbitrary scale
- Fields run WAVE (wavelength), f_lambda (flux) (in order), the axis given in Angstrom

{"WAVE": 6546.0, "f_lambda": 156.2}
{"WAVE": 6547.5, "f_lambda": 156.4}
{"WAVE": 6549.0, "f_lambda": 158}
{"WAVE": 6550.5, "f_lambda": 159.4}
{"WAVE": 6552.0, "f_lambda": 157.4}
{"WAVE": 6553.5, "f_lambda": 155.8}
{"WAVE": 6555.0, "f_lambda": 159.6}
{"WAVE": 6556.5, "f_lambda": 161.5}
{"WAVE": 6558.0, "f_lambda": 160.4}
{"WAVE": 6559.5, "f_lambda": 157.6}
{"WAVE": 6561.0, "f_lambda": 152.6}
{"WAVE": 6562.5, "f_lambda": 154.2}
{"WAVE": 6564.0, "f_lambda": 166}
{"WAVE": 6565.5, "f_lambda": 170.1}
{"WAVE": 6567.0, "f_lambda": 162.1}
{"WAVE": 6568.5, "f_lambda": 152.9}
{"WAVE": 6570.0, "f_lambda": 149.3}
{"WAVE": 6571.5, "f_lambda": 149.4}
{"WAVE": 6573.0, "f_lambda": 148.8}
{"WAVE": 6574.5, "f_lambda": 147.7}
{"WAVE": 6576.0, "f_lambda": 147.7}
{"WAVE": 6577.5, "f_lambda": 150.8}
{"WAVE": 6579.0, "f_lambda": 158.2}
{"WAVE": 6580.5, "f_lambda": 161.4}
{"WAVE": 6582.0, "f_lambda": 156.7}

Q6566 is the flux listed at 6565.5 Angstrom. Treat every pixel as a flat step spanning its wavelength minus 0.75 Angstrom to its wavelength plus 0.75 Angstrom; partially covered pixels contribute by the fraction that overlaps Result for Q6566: 170.1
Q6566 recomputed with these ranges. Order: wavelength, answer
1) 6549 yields 158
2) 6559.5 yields 157.6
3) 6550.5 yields 159.4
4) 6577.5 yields 150.8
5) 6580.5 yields 161.4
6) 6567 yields 162.1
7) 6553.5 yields 155.8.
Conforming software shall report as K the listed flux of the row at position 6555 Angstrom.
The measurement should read 159.6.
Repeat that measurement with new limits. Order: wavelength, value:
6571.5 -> 149.4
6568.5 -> 152.9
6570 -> 149.3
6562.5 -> 154.2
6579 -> 158.2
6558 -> 160.4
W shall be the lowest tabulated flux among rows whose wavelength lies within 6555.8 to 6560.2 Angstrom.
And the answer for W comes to 157.6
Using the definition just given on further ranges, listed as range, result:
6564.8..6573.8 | 148.8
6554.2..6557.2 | 159.6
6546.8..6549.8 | 156.4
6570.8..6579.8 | 147.7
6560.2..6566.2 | 152.6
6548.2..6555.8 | 155.8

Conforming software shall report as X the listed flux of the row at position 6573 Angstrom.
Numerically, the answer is 148.8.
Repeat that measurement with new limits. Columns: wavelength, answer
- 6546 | 156.2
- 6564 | 166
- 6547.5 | 156.4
